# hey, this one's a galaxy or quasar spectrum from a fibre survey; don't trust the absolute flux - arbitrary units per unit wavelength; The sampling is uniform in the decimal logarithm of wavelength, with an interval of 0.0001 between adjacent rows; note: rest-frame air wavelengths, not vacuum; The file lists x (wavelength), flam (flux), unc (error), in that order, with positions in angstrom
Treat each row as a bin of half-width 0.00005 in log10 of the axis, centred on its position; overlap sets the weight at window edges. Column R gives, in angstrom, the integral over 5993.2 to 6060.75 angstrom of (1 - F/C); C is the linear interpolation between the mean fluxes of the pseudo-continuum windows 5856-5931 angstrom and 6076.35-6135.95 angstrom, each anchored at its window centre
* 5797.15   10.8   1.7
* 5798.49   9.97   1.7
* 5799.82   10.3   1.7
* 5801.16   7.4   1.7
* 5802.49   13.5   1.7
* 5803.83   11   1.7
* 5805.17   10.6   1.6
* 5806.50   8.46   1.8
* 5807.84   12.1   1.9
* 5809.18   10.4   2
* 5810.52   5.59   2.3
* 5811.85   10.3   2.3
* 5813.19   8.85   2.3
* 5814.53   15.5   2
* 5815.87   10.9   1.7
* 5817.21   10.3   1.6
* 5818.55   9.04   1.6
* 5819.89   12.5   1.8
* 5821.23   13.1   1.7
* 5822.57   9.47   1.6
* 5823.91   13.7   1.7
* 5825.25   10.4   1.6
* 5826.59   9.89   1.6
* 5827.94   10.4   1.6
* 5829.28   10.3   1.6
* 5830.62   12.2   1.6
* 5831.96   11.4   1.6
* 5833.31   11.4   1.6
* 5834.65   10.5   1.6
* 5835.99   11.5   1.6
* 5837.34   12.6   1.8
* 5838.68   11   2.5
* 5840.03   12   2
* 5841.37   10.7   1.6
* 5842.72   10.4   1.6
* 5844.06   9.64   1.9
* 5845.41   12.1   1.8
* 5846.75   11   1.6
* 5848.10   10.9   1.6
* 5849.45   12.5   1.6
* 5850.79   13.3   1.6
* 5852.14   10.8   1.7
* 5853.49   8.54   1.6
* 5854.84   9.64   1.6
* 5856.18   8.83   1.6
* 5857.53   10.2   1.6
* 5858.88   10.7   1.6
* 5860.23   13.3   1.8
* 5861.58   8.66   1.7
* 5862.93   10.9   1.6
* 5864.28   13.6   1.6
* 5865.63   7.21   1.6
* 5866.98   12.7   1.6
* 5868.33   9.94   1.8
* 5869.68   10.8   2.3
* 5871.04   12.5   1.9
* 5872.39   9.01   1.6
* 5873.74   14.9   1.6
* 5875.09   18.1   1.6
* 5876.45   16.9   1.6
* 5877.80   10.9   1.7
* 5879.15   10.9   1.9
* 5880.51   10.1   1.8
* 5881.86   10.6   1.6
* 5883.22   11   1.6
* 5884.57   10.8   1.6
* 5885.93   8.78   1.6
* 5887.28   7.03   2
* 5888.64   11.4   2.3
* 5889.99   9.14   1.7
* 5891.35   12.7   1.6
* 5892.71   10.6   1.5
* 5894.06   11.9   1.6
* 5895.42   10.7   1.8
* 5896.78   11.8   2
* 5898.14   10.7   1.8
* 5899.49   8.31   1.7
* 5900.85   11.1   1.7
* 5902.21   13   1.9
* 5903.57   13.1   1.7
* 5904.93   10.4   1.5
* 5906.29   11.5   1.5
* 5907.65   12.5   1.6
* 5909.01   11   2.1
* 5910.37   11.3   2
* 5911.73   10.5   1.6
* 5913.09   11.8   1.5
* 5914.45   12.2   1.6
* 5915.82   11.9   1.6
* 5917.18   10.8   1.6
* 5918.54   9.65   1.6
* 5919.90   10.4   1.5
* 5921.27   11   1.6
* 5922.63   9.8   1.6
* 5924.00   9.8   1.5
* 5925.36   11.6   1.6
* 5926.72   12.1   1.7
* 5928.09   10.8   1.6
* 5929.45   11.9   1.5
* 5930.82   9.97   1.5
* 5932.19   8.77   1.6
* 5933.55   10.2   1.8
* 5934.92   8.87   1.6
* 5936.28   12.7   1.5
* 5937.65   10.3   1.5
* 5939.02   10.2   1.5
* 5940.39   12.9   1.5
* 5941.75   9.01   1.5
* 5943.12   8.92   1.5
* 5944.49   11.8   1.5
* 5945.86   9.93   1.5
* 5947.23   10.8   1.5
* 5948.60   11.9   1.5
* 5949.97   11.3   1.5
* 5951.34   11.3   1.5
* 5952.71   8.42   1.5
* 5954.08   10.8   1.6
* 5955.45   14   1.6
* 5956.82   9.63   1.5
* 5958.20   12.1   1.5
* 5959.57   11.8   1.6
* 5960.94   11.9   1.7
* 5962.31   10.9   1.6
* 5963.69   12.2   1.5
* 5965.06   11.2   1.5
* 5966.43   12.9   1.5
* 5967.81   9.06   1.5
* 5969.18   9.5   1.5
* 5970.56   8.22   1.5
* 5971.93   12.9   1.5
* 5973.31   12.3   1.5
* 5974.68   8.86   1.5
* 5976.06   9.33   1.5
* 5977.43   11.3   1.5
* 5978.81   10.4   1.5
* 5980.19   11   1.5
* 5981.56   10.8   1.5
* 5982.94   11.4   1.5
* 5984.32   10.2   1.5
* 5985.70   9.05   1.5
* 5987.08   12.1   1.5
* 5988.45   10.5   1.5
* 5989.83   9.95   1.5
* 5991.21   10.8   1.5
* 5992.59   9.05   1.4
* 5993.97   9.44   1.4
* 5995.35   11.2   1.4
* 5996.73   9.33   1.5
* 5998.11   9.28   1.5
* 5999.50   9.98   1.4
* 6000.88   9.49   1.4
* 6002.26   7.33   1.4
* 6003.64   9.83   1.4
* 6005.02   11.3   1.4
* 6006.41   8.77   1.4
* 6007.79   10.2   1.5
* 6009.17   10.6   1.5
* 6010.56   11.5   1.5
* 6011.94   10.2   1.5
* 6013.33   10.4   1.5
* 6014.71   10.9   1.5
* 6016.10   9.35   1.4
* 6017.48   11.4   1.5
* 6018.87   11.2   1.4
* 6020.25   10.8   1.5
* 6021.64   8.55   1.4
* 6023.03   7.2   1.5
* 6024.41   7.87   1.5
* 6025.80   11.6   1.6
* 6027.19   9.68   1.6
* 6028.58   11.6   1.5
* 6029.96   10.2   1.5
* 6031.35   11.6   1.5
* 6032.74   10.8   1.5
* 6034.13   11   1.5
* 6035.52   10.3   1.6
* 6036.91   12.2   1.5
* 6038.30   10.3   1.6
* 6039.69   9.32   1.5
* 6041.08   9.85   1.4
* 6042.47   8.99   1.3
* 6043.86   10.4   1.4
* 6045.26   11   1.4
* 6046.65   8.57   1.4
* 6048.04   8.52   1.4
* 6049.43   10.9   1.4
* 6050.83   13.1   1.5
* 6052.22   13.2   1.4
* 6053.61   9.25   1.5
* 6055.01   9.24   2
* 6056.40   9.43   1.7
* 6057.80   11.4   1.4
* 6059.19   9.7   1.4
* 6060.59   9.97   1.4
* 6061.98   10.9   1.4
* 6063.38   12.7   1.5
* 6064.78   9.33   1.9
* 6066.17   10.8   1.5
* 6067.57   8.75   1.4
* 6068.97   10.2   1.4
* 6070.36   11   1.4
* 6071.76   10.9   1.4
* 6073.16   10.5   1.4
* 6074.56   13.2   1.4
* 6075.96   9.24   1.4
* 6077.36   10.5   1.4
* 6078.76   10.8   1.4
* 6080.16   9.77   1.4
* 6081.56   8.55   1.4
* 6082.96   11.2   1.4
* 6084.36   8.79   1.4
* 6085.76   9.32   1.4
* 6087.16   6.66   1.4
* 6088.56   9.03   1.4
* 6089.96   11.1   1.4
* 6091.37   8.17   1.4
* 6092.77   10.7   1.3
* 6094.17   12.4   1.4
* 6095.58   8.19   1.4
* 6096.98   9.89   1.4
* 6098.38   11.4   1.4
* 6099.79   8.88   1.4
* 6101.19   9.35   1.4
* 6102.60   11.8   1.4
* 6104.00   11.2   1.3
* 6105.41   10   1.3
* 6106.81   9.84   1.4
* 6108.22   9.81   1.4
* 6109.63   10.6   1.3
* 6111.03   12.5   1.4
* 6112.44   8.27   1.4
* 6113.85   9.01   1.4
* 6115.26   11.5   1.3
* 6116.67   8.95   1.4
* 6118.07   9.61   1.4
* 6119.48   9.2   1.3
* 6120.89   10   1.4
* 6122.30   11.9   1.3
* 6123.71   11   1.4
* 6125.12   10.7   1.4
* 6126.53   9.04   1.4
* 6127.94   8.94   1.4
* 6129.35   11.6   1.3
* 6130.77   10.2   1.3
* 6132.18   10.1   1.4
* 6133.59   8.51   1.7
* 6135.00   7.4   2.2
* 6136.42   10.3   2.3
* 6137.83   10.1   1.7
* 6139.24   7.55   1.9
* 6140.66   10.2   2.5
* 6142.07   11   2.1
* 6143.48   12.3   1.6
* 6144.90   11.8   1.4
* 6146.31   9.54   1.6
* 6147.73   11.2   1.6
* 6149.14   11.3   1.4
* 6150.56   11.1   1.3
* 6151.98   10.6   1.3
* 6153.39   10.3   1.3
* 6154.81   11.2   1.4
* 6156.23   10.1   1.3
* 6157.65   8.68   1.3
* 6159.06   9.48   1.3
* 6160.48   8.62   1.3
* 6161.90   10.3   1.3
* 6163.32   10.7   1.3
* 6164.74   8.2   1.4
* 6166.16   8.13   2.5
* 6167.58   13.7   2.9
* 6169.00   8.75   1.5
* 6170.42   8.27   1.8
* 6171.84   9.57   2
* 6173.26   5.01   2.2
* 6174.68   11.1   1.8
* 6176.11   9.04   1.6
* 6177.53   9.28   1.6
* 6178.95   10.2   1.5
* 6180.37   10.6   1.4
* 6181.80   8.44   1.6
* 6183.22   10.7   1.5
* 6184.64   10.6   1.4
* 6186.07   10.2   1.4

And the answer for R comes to 1.3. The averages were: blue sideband 11.2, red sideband 9.91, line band 10.2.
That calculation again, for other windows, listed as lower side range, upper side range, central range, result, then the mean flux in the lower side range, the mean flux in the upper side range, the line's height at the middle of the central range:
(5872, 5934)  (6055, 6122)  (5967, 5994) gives 0.97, 11.2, 10.1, 10.7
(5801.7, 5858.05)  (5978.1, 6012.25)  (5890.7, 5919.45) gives -2.04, 10.9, 10.1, 10.6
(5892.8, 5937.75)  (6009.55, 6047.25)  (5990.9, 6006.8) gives 1.23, 11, 10.3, 10.4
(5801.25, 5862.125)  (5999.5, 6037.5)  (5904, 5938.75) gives -1.08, 10.9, 10.2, 10.5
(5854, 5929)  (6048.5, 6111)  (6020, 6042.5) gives 0.79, 11.1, 10.3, 10.5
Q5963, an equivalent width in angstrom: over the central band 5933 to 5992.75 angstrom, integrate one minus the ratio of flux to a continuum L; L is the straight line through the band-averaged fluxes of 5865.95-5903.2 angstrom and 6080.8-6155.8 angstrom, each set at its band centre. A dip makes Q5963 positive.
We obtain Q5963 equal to 0.8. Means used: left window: 11.3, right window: 10.1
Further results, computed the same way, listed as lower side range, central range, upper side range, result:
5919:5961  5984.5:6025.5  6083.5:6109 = 1.76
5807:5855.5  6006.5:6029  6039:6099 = 0.43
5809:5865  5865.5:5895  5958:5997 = -1.32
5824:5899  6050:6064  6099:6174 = -0.79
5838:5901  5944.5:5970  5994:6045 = -1.43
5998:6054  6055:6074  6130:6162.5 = -0.42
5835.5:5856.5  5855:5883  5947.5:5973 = -1.20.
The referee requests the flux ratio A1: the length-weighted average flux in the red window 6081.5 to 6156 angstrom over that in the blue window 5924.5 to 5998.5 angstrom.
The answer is 0.9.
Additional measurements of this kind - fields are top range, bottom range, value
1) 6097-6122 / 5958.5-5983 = 0.93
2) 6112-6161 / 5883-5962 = 0.92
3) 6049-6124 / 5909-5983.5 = 0.95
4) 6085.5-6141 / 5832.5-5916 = 0.88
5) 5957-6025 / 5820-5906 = 0.92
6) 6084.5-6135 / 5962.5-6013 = 0.96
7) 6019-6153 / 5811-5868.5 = 0.93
